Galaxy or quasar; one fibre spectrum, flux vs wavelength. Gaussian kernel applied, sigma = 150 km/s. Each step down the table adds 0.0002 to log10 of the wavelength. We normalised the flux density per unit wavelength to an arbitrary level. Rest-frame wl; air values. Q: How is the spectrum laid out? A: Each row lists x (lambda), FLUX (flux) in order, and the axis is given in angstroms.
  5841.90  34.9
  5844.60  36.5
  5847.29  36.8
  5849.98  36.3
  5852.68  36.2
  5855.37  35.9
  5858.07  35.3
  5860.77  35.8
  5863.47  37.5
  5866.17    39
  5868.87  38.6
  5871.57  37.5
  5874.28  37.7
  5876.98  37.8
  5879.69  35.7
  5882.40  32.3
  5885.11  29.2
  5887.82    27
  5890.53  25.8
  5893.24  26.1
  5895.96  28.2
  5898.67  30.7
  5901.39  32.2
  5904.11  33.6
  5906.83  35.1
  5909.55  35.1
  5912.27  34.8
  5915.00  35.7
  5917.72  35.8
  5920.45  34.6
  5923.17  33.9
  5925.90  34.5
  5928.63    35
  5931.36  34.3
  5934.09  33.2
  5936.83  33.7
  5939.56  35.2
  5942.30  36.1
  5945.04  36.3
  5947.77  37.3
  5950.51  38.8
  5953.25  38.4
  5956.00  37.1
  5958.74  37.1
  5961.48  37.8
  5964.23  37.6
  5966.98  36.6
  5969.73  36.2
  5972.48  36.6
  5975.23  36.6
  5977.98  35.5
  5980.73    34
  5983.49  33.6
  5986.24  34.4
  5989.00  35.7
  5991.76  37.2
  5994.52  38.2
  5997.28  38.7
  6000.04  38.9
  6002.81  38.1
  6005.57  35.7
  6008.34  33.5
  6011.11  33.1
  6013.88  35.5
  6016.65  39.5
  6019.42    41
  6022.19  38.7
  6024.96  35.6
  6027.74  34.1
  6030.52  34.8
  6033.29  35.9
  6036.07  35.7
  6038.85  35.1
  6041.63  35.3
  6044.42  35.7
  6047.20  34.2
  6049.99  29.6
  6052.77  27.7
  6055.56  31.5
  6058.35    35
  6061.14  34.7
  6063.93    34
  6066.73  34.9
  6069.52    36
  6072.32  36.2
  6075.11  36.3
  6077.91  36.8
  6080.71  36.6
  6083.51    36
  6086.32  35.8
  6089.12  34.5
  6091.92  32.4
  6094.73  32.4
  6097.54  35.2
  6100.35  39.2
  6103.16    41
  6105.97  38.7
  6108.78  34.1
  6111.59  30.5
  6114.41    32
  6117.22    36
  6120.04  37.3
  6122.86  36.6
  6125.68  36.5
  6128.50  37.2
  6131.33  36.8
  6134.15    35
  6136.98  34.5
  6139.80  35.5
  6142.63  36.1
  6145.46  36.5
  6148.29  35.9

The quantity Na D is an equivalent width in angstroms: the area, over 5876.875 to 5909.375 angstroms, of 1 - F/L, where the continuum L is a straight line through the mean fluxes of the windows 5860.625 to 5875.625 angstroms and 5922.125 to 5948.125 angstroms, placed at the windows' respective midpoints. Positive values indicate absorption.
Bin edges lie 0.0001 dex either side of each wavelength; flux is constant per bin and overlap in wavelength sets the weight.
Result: 5.04 angstroms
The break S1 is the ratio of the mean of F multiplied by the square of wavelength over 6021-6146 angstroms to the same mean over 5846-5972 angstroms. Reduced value 1.07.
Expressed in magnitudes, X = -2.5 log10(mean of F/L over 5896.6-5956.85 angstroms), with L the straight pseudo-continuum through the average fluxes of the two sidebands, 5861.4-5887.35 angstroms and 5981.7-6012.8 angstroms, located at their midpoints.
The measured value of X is 0.03 mag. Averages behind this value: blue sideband 35.8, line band 35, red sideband 36.1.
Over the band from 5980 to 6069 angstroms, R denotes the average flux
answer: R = 35.3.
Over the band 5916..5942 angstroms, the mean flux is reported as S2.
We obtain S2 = 34.6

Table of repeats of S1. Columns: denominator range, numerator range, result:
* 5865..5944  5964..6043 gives 1.11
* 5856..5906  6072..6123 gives 1.15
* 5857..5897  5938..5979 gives 1.13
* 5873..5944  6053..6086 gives 1.11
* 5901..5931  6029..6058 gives 1.01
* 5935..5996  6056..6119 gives 1.01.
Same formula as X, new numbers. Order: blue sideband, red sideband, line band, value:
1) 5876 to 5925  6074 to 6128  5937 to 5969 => -0.11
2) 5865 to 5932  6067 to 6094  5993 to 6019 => -0.07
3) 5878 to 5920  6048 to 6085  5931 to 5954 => -0.11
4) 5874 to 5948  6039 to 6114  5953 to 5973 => -0.10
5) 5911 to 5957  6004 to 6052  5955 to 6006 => -0.03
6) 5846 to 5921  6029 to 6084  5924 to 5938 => 0.00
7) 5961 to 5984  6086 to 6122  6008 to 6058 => 0.03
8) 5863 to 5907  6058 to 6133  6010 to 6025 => -0.08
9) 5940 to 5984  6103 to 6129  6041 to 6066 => 0.10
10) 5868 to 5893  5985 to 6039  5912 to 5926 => -0.03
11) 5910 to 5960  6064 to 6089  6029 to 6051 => 0.04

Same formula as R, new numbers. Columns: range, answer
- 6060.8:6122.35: 35.5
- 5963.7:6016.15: 36.1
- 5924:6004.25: 36.3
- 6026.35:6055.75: 33.7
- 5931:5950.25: 35.4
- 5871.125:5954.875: 33.9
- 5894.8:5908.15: 32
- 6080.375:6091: 35.5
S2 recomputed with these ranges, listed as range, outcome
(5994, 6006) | 38.1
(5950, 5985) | 36.5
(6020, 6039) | 36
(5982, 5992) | 35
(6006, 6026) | 36.7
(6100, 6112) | 37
